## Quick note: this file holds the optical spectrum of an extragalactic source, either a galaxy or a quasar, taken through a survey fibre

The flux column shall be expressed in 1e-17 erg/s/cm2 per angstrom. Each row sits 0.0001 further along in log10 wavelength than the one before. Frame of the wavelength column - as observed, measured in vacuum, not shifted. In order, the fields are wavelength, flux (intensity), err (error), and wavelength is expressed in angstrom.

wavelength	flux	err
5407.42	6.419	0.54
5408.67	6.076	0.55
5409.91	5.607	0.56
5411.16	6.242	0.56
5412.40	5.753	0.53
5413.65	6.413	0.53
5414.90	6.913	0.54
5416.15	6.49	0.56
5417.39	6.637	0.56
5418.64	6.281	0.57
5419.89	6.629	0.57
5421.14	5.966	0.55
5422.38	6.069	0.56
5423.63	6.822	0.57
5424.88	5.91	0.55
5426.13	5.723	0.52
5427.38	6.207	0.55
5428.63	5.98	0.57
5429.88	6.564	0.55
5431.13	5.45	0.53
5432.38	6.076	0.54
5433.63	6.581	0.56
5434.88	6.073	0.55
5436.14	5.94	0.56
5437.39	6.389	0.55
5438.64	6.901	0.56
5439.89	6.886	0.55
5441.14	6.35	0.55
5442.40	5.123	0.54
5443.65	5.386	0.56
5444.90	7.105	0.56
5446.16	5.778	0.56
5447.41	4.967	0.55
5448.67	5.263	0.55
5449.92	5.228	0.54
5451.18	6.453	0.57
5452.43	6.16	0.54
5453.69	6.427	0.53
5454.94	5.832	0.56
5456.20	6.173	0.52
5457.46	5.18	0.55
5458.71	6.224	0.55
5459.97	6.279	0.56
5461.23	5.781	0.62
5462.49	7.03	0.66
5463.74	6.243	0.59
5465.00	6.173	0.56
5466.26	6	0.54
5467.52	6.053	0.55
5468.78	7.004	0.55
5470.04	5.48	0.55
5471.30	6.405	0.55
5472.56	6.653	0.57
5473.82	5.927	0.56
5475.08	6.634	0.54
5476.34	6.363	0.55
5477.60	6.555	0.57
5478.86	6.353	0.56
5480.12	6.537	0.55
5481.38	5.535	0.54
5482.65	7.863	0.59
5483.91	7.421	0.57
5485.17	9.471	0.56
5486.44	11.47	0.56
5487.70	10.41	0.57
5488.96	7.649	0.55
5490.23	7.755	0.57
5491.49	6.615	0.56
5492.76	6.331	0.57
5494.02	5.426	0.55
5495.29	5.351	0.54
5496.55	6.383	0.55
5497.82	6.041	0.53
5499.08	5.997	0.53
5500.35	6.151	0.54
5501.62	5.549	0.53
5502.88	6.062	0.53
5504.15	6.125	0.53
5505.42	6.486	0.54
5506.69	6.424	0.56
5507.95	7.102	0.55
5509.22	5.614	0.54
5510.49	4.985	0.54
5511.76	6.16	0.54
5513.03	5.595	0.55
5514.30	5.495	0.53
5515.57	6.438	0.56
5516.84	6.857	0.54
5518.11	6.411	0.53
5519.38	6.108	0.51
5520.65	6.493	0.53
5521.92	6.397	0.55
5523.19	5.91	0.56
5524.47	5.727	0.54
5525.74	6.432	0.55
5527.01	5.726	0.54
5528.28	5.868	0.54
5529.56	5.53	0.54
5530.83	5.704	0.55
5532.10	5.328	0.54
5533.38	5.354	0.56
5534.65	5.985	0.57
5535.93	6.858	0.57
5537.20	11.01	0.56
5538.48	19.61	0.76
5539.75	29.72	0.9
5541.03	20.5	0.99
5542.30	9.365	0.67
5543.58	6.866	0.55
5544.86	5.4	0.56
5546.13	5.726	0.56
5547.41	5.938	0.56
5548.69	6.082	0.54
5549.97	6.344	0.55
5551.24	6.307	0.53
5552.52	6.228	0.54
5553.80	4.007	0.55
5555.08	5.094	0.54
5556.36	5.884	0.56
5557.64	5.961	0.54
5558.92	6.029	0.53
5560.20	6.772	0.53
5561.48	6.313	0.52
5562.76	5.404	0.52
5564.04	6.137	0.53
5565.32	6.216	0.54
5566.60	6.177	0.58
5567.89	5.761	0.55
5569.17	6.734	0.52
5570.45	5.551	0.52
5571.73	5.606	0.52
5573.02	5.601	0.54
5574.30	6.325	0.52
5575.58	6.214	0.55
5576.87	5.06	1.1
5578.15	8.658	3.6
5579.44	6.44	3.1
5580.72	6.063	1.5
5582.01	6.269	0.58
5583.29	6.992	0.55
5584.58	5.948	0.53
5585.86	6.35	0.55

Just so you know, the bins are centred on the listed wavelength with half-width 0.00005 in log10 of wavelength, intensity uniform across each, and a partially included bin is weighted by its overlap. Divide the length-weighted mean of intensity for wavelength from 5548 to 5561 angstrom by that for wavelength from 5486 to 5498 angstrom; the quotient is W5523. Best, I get 0.80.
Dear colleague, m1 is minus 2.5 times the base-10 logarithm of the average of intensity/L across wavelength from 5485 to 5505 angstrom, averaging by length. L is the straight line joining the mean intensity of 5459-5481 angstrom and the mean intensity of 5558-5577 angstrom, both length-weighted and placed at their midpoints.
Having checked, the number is -0.12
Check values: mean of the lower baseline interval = 6.31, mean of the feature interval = 6.98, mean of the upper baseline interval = 6.02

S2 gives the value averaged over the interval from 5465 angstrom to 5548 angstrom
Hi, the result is 7.3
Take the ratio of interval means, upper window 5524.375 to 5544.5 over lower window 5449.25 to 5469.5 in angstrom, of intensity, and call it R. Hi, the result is 1.59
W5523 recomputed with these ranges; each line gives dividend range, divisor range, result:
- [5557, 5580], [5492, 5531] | 1.02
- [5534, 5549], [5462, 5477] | 1.77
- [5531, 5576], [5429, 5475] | 1.25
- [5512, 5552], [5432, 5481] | 1.29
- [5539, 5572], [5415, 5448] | 1.23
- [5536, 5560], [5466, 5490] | 1.27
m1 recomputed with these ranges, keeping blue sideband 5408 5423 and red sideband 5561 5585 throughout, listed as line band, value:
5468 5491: -0.17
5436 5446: 0.00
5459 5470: -0.01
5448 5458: 0.07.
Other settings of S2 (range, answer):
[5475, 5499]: 7.15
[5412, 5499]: 6.43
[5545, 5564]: 5.86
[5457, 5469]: 6.18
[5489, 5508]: 6.27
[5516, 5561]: 7.69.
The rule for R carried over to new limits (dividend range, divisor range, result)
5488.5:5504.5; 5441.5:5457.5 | 1.08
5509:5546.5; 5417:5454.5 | 1.31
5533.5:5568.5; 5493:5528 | 1.35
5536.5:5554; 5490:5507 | 1.68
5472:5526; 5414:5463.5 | 1.07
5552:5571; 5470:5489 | 0.80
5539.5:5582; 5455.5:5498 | 1.05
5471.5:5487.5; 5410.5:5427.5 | 1.16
